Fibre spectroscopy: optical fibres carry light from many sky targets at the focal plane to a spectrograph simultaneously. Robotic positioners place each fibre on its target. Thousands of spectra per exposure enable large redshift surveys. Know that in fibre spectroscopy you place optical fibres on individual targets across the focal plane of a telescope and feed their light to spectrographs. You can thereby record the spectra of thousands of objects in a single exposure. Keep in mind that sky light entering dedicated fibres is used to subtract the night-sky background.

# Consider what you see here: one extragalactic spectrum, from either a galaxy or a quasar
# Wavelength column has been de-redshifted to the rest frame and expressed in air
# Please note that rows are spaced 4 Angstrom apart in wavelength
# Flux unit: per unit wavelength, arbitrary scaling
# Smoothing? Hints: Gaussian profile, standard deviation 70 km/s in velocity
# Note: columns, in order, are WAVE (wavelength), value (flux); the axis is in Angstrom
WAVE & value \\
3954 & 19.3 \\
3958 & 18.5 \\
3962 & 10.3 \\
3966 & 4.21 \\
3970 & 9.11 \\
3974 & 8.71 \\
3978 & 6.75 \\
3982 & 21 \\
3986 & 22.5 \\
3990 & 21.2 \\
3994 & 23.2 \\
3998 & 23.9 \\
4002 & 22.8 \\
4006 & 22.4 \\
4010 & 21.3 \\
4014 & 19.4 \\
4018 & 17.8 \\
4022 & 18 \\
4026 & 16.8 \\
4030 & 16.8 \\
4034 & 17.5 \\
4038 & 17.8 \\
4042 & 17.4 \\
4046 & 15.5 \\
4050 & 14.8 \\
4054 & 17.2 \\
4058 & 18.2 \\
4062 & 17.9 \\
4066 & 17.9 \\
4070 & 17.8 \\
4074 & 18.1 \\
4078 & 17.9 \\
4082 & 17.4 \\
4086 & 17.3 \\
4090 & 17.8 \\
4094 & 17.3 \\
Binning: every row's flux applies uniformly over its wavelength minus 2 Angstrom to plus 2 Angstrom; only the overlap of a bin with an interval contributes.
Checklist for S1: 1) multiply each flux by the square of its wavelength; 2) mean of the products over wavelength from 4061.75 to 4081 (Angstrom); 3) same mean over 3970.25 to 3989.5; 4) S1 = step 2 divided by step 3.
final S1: 1.27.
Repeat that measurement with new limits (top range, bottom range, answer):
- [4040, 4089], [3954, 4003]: 1.13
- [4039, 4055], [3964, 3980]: 2.35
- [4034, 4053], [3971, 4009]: 0.89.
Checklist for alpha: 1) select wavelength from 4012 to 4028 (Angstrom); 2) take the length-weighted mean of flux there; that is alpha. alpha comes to 18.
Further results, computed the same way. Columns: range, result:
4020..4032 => 17.2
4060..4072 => 17.9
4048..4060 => 16.7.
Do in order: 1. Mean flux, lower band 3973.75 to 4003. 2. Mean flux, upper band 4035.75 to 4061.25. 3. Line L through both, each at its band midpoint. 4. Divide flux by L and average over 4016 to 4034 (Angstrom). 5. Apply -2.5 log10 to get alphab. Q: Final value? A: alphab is 0.026 mag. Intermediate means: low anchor 19.2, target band 17.4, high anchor 16.9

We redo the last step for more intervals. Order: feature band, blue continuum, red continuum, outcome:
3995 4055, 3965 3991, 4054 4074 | -0.192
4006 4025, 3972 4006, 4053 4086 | -0.043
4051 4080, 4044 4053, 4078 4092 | -0.087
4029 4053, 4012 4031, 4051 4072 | 0.069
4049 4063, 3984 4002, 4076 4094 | 0.123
